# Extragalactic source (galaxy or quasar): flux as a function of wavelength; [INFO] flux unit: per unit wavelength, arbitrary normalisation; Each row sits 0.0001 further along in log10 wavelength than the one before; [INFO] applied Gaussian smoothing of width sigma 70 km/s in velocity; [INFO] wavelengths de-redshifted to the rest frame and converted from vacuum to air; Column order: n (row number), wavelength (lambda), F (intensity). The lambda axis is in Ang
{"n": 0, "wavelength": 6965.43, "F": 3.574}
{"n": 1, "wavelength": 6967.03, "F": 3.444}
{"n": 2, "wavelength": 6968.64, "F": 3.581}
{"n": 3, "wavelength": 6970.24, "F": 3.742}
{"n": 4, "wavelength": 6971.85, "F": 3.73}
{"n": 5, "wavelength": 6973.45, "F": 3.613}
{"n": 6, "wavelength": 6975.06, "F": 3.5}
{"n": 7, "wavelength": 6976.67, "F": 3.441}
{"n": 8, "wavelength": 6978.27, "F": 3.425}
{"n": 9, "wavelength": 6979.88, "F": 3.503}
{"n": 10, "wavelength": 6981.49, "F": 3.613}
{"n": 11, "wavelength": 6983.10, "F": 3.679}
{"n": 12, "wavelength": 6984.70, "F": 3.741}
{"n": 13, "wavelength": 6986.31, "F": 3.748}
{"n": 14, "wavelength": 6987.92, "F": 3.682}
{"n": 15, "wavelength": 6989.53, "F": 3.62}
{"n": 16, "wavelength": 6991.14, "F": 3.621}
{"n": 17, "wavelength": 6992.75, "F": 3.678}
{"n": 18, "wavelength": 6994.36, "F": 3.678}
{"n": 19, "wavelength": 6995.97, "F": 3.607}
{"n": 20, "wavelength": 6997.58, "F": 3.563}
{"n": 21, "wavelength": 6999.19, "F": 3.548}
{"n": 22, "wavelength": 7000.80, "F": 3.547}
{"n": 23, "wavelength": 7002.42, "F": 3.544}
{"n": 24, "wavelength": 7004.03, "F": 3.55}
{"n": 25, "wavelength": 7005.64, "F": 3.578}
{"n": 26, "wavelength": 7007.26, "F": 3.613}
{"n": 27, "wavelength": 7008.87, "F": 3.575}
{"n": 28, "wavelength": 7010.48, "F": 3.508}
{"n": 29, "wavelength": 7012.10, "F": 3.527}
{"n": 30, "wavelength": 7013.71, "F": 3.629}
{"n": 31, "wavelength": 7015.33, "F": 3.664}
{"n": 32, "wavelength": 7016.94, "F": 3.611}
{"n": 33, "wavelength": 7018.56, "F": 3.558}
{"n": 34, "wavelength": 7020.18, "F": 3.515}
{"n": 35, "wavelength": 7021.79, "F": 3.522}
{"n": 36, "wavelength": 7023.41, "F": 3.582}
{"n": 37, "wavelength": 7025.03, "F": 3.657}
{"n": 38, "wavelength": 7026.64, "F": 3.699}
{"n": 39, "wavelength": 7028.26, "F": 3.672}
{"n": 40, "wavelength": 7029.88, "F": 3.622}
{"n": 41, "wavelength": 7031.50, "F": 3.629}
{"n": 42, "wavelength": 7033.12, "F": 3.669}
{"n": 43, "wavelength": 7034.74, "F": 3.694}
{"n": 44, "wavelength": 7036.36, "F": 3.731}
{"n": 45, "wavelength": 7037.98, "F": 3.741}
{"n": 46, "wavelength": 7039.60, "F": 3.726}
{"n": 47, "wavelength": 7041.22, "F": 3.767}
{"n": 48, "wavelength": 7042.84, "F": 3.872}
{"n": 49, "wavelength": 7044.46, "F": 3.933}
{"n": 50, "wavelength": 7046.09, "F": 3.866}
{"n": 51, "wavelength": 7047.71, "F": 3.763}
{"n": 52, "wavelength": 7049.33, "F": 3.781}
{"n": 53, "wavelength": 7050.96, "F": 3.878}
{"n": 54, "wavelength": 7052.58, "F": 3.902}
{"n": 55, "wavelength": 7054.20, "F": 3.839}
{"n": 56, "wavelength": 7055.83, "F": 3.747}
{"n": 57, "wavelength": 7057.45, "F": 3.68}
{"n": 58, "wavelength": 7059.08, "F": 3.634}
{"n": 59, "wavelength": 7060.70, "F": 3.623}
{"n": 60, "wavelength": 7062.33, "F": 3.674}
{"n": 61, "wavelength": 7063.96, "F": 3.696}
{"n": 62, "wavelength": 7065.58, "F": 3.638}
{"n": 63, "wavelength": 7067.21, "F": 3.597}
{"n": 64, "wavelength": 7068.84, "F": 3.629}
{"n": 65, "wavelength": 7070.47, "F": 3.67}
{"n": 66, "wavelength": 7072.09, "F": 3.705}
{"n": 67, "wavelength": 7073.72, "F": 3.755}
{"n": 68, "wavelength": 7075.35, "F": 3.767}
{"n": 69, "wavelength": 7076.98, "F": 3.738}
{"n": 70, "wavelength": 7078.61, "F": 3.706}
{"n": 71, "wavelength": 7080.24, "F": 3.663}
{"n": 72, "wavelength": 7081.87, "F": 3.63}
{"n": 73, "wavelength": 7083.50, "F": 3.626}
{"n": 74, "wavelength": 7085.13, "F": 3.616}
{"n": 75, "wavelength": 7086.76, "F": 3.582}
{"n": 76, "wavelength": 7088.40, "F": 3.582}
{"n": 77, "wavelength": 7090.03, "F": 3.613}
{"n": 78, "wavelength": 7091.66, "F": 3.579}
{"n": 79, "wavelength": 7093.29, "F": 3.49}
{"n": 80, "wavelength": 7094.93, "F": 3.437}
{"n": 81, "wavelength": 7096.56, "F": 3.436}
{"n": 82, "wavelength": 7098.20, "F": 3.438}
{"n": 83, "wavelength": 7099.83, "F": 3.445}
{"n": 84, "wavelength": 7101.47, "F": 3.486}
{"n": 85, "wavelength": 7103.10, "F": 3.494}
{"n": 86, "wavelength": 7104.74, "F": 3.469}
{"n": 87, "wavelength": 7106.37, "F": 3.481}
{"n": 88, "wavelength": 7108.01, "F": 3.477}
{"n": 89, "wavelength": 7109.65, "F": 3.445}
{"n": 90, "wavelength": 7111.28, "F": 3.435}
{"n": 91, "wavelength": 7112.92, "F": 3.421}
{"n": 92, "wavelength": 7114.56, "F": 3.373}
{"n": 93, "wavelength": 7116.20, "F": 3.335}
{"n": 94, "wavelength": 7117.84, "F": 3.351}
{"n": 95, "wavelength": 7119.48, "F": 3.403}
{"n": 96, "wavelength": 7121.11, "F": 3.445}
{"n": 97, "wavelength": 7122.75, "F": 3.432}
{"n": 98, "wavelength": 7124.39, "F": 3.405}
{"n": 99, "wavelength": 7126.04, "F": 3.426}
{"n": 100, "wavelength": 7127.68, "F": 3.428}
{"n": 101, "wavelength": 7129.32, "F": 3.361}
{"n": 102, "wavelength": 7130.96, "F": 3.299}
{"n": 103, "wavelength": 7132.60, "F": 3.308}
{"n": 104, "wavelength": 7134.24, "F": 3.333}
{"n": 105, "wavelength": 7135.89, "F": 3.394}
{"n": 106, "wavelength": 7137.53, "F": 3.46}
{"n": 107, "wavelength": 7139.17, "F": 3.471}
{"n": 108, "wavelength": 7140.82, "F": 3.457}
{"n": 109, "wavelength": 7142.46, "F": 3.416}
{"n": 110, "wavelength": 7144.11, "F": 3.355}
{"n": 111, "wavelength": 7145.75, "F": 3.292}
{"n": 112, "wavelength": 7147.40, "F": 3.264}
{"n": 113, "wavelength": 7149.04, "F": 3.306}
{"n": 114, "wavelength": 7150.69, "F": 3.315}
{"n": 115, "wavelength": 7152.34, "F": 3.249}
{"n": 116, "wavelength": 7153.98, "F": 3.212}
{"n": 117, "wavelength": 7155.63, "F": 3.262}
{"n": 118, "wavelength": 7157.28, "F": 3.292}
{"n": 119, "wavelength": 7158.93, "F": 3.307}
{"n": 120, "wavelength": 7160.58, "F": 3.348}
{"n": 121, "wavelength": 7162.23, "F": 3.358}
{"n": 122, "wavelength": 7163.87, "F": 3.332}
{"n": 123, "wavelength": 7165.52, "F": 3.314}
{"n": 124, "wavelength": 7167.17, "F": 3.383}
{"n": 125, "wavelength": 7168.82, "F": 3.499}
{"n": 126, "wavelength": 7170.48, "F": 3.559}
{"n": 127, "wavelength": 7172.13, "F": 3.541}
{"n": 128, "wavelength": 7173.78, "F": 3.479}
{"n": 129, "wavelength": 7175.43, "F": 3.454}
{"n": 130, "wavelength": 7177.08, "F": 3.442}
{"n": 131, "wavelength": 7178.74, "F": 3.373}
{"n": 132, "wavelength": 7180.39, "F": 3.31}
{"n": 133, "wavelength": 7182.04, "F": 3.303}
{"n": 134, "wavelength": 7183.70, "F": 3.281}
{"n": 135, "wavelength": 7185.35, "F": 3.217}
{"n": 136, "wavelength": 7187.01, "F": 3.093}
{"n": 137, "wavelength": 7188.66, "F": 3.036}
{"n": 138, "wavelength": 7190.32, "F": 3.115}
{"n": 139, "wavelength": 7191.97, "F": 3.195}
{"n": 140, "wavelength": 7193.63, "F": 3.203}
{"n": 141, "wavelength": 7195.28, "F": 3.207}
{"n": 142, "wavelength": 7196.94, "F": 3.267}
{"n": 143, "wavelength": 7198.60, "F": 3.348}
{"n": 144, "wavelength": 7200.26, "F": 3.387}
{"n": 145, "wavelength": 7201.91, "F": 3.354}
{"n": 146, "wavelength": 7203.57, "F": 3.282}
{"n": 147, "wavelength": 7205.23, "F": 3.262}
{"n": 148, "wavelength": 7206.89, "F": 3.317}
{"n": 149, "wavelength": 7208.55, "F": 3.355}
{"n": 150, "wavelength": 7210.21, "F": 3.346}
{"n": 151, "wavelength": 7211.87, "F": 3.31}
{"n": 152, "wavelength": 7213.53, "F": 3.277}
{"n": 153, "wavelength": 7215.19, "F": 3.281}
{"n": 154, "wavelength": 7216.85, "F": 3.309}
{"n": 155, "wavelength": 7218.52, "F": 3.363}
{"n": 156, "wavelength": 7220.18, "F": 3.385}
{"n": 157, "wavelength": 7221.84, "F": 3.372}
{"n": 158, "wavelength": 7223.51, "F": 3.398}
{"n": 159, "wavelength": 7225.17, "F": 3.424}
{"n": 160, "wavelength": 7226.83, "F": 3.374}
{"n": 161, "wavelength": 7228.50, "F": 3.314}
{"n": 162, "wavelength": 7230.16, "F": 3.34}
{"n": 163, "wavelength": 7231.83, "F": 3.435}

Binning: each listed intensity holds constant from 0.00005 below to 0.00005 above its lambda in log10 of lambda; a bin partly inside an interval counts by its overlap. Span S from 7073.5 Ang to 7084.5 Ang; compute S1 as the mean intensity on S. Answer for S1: 3.69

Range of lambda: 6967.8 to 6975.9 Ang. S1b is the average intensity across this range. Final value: 3.63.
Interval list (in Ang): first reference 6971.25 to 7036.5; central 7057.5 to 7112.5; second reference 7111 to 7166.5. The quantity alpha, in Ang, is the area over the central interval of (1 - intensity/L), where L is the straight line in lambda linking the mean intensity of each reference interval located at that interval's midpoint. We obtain -2.0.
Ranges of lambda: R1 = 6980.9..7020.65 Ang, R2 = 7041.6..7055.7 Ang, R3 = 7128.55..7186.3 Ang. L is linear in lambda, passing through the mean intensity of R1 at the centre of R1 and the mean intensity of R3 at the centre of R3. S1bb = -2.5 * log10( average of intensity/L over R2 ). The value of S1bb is -0.09 mag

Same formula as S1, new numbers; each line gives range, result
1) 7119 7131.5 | 3.4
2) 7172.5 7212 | 3.29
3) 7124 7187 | 3.36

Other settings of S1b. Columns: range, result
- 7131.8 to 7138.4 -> 3.38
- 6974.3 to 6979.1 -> 3.46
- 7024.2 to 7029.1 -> 3.68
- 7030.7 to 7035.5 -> 3.66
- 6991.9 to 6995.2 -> 3.68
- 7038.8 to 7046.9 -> 3.83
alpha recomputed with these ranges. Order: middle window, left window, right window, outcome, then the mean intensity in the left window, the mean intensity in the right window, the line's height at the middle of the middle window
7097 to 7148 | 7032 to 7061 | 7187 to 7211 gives 1.6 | 3.77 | 3.26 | 3.51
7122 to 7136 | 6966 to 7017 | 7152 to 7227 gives 0.1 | 3.6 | 3.32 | 3.41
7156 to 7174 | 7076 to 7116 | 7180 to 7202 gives -0.5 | 3.53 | 3.23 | 3.31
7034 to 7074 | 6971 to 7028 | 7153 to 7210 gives -2.6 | 3.6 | 3.31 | 3.51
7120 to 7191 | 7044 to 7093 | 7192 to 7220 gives 2.1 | 3.7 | 3.3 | 3.45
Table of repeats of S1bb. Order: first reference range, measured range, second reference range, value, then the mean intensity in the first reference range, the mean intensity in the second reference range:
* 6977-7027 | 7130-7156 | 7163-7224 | 0.02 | 3.6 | 3.32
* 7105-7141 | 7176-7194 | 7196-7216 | 0.03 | 3.41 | 3.31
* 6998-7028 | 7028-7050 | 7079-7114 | -0.06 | 3.58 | 3.52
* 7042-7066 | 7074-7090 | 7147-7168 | 0.00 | 3.77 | 3.31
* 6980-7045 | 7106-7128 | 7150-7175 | 0.01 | 3.64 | 3.37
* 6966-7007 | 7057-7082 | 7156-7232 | -0.06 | 3.6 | 3.33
